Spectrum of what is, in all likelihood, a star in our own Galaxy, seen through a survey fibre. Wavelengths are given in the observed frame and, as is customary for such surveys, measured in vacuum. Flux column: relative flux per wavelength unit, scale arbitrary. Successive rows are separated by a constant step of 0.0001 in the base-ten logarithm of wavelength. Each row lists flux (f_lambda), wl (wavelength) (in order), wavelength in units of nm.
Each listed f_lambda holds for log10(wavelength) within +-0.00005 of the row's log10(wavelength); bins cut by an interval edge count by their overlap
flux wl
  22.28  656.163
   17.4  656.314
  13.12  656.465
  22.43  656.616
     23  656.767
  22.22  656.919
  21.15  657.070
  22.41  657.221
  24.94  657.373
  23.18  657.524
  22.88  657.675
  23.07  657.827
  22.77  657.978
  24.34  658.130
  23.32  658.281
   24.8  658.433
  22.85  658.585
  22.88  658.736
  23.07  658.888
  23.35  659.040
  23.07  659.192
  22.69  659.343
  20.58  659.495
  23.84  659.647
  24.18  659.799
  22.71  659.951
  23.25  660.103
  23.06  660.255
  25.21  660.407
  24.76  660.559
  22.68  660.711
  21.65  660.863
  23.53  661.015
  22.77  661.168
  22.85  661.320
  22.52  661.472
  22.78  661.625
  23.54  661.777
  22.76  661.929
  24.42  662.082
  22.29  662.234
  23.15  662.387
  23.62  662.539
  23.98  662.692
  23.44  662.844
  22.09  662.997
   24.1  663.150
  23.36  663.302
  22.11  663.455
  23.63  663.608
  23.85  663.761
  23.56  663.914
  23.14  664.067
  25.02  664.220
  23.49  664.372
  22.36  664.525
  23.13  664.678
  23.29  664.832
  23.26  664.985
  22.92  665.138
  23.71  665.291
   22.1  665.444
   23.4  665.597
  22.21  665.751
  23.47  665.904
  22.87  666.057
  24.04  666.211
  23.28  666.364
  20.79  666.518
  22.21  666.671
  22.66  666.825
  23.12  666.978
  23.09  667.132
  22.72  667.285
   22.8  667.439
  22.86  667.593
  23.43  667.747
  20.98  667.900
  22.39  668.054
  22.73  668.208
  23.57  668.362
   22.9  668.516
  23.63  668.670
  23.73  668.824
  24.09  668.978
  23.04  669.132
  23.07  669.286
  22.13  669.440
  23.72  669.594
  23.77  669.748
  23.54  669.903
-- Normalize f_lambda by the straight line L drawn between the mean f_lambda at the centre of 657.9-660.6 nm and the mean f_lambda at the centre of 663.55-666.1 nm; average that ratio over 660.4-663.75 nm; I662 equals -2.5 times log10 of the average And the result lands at 0.00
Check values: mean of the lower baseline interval 23.4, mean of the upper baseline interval 23.3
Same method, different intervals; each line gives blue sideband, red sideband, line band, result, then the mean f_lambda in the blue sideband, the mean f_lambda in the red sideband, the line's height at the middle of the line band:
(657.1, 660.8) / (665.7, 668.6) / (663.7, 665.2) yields -0.02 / 23.3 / 22.7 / 22.9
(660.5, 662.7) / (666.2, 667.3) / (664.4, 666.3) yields -0.01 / 23.1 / 22.7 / 22.8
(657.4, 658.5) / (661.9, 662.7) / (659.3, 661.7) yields 0.02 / 23.5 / 23.3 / 23.4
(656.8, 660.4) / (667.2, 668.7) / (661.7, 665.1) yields -0.02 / 23.1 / 22.8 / 22.9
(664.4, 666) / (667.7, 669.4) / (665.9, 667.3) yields 0.01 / 23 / 23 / 23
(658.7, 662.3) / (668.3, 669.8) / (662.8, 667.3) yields 0.01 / 23.1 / 23.4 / 23.2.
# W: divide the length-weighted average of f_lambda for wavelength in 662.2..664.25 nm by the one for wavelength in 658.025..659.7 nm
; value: 1.01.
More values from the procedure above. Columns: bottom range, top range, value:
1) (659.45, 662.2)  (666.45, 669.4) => 0.98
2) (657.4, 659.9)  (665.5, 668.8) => 0.98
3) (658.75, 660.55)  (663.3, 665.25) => 1.00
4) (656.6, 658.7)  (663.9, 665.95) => 1.00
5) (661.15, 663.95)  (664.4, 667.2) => 0.99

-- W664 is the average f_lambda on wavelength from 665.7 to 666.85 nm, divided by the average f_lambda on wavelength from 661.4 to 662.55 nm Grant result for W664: 0.98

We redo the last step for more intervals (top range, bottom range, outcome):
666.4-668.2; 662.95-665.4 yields 0.96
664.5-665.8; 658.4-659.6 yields 1.00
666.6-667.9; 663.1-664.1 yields 0.97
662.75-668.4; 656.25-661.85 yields 1.01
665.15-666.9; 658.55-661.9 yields 0.99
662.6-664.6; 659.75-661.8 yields 1.01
